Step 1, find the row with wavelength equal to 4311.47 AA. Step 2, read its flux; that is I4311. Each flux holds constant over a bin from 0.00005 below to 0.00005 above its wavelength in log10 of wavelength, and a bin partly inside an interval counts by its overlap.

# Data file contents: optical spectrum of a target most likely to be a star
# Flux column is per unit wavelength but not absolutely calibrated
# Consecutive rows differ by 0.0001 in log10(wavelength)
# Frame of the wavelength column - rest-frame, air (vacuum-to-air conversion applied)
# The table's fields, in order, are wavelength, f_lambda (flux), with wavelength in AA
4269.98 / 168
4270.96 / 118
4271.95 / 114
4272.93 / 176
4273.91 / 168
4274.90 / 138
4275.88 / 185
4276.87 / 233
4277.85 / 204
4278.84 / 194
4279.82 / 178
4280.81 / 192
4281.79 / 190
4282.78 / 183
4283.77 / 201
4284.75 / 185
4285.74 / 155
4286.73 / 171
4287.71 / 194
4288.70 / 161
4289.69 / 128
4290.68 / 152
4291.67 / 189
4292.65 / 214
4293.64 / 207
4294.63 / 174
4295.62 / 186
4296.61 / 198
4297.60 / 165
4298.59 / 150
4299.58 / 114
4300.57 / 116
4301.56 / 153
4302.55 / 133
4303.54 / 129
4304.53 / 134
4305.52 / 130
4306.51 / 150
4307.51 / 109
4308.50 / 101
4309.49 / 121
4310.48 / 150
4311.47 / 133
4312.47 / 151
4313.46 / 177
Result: 133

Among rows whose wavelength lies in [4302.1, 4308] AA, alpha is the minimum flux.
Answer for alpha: 109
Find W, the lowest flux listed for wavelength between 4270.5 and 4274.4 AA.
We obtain 114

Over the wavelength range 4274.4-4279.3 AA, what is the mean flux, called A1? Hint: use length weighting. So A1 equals 191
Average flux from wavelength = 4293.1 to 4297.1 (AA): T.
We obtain 191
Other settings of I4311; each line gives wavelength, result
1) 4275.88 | 185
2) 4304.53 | 134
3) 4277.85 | 204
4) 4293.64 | 207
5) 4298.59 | 150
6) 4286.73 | 171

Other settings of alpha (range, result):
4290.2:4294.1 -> 152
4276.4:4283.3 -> 178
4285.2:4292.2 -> 128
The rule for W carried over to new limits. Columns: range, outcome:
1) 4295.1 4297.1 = 186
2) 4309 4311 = 121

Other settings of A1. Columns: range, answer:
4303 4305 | 132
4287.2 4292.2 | 165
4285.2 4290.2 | 162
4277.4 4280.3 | 192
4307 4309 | 105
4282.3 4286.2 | 181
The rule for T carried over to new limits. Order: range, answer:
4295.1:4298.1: 183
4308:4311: 124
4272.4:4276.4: 167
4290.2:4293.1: 185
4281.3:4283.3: 186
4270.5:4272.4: 116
